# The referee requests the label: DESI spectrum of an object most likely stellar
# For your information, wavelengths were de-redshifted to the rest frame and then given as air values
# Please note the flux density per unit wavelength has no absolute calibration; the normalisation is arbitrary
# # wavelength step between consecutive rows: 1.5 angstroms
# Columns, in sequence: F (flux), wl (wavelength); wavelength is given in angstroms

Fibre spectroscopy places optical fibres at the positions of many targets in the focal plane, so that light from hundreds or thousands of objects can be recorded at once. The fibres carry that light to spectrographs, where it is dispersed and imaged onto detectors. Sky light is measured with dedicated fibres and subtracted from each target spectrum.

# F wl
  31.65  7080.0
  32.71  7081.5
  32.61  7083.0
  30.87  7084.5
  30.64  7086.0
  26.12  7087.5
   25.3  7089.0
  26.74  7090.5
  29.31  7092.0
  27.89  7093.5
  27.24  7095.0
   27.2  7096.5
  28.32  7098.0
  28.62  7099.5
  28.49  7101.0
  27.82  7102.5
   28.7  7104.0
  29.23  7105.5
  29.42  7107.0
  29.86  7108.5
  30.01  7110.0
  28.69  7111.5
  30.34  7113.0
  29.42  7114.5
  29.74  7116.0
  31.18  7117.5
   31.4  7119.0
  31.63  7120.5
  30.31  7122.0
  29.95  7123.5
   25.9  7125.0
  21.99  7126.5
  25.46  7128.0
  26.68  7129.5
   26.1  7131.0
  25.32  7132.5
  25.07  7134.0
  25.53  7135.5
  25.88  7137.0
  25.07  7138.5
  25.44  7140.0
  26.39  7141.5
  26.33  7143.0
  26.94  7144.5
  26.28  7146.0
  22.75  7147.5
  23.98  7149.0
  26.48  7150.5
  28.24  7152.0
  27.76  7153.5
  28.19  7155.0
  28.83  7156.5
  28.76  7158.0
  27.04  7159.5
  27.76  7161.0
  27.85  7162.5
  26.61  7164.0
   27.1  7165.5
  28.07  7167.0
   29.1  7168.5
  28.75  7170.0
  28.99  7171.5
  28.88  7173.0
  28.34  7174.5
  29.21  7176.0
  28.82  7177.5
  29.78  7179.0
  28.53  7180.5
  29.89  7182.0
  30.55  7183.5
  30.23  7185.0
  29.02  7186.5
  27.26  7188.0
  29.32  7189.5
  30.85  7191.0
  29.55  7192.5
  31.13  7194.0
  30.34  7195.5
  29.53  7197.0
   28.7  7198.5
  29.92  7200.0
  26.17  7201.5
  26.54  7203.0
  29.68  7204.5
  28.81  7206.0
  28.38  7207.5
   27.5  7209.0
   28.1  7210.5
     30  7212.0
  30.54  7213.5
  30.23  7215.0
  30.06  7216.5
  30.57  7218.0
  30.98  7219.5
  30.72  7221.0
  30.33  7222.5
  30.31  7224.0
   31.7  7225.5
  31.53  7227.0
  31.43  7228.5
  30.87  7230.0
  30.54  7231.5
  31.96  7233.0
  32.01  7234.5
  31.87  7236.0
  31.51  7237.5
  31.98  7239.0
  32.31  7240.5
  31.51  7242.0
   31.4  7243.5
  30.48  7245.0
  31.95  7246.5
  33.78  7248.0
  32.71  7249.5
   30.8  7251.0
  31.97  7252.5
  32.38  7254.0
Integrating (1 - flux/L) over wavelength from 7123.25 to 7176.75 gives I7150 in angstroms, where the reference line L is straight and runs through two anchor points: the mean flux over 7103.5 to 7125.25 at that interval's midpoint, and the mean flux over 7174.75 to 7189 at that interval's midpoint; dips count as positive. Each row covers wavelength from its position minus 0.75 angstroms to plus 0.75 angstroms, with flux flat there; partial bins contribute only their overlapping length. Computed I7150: 4.8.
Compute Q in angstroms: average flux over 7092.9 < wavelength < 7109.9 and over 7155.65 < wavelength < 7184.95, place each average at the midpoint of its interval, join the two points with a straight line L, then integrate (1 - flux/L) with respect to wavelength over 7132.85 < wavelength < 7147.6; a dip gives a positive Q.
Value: 1.5 angstroms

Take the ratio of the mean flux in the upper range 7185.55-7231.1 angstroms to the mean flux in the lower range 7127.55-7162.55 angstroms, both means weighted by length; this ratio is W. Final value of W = 1.12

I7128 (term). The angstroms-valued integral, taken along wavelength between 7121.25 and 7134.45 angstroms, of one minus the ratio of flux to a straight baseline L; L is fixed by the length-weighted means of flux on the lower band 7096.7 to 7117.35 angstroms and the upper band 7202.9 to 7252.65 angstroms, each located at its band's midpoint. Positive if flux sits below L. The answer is 1.4 angstroms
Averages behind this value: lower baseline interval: 29.1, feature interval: 26.3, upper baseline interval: 30.8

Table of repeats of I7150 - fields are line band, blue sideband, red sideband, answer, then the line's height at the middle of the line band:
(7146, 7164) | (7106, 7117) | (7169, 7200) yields 1.5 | 29.5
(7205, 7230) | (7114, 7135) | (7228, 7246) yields 0.6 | 30.9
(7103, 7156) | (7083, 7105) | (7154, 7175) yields 1.4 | 28.2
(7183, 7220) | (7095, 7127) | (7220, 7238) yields 1.6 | 30.7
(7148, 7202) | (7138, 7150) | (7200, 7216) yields -3.2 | 27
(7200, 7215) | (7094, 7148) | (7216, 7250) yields 1.0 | 30.6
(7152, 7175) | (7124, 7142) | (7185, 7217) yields -0.9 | 27.1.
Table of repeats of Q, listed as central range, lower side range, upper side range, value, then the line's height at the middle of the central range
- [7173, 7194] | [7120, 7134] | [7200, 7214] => -1.0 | 28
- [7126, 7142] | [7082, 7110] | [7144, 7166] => 1.3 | 27.6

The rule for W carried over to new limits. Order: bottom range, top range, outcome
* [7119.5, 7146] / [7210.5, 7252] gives 1.18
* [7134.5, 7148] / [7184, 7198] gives 1.16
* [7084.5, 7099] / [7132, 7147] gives 0.93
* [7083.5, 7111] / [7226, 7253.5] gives 1.11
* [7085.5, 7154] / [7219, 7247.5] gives 1.14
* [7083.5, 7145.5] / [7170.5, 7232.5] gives 1.06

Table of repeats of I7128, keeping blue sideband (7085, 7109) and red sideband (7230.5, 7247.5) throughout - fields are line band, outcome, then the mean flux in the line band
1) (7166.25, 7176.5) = 0.42 angstroms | 28.8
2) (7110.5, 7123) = -0.72 angstroms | 30.3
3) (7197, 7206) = 0.69 angstroms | 28.4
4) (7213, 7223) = 0.20 angstroms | 30.5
